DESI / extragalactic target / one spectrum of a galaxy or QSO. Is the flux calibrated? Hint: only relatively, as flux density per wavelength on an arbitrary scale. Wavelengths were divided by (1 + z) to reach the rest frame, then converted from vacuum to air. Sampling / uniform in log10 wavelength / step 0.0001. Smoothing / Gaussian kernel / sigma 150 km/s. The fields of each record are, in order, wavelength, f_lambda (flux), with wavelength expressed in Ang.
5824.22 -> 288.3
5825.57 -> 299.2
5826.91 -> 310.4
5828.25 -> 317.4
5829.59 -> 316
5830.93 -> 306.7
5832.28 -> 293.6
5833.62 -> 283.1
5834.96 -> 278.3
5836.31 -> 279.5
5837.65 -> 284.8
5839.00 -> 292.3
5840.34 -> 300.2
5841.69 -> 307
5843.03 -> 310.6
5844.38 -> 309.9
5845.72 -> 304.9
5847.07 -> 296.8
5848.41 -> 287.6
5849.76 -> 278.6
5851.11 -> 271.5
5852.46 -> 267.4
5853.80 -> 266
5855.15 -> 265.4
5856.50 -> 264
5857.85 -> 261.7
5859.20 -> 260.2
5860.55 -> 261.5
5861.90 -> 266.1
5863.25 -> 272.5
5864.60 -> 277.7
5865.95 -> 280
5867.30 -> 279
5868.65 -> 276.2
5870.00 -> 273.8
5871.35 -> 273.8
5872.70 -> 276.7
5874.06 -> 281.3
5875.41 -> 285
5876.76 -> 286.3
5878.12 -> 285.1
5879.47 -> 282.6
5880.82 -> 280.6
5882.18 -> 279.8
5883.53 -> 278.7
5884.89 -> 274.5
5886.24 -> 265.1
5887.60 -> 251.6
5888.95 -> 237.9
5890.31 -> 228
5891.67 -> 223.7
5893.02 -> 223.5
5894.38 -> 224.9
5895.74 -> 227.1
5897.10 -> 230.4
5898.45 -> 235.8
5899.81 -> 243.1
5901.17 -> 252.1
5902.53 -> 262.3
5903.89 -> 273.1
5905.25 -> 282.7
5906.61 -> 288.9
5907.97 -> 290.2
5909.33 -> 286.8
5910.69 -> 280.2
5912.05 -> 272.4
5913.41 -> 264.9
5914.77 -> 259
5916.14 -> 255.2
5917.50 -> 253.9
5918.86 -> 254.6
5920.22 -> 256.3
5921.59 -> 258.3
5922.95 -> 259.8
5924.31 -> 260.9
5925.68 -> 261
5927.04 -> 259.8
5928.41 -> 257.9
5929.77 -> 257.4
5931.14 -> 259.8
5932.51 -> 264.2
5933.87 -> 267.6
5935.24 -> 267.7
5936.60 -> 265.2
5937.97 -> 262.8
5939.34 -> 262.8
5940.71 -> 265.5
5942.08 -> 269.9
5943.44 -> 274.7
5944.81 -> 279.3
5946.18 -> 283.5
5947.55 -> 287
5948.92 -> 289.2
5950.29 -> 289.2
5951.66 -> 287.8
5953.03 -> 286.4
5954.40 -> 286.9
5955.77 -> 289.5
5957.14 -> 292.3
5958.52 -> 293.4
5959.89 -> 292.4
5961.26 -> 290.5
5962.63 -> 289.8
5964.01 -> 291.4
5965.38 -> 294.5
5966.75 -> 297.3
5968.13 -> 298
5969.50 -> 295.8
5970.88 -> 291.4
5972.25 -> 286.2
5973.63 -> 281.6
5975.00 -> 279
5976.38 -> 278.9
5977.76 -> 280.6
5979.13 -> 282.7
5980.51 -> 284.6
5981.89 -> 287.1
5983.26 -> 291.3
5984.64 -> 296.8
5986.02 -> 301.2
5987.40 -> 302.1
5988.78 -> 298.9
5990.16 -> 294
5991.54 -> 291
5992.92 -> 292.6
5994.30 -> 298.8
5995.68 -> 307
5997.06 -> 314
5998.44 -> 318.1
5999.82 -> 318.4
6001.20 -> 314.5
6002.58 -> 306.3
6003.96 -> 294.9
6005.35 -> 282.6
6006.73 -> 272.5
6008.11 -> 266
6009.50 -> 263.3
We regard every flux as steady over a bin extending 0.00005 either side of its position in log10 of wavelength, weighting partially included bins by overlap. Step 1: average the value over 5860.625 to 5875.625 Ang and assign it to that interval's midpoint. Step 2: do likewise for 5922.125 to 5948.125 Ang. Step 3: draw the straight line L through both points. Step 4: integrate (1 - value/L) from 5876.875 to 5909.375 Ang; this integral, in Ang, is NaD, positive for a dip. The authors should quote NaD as 1.6 Ang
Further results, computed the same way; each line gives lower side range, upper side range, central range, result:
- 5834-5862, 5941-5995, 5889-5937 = 4.8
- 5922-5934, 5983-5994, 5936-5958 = -0.6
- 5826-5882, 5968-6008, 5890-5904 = 2.4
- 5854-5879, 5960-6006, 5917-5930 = 1.2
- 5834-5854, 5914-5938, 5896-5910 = 0.2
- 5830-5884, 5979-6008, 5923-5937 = 1.4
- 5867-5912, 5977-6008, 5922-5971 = 0.7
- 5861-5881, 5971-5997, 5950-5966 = -0.1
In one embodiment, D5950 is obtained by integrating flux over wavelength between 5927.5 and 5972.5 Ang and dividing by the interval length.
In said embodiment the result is 281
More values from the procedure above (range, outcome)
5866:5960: 268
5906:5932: 265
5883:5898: 242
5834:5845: 295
